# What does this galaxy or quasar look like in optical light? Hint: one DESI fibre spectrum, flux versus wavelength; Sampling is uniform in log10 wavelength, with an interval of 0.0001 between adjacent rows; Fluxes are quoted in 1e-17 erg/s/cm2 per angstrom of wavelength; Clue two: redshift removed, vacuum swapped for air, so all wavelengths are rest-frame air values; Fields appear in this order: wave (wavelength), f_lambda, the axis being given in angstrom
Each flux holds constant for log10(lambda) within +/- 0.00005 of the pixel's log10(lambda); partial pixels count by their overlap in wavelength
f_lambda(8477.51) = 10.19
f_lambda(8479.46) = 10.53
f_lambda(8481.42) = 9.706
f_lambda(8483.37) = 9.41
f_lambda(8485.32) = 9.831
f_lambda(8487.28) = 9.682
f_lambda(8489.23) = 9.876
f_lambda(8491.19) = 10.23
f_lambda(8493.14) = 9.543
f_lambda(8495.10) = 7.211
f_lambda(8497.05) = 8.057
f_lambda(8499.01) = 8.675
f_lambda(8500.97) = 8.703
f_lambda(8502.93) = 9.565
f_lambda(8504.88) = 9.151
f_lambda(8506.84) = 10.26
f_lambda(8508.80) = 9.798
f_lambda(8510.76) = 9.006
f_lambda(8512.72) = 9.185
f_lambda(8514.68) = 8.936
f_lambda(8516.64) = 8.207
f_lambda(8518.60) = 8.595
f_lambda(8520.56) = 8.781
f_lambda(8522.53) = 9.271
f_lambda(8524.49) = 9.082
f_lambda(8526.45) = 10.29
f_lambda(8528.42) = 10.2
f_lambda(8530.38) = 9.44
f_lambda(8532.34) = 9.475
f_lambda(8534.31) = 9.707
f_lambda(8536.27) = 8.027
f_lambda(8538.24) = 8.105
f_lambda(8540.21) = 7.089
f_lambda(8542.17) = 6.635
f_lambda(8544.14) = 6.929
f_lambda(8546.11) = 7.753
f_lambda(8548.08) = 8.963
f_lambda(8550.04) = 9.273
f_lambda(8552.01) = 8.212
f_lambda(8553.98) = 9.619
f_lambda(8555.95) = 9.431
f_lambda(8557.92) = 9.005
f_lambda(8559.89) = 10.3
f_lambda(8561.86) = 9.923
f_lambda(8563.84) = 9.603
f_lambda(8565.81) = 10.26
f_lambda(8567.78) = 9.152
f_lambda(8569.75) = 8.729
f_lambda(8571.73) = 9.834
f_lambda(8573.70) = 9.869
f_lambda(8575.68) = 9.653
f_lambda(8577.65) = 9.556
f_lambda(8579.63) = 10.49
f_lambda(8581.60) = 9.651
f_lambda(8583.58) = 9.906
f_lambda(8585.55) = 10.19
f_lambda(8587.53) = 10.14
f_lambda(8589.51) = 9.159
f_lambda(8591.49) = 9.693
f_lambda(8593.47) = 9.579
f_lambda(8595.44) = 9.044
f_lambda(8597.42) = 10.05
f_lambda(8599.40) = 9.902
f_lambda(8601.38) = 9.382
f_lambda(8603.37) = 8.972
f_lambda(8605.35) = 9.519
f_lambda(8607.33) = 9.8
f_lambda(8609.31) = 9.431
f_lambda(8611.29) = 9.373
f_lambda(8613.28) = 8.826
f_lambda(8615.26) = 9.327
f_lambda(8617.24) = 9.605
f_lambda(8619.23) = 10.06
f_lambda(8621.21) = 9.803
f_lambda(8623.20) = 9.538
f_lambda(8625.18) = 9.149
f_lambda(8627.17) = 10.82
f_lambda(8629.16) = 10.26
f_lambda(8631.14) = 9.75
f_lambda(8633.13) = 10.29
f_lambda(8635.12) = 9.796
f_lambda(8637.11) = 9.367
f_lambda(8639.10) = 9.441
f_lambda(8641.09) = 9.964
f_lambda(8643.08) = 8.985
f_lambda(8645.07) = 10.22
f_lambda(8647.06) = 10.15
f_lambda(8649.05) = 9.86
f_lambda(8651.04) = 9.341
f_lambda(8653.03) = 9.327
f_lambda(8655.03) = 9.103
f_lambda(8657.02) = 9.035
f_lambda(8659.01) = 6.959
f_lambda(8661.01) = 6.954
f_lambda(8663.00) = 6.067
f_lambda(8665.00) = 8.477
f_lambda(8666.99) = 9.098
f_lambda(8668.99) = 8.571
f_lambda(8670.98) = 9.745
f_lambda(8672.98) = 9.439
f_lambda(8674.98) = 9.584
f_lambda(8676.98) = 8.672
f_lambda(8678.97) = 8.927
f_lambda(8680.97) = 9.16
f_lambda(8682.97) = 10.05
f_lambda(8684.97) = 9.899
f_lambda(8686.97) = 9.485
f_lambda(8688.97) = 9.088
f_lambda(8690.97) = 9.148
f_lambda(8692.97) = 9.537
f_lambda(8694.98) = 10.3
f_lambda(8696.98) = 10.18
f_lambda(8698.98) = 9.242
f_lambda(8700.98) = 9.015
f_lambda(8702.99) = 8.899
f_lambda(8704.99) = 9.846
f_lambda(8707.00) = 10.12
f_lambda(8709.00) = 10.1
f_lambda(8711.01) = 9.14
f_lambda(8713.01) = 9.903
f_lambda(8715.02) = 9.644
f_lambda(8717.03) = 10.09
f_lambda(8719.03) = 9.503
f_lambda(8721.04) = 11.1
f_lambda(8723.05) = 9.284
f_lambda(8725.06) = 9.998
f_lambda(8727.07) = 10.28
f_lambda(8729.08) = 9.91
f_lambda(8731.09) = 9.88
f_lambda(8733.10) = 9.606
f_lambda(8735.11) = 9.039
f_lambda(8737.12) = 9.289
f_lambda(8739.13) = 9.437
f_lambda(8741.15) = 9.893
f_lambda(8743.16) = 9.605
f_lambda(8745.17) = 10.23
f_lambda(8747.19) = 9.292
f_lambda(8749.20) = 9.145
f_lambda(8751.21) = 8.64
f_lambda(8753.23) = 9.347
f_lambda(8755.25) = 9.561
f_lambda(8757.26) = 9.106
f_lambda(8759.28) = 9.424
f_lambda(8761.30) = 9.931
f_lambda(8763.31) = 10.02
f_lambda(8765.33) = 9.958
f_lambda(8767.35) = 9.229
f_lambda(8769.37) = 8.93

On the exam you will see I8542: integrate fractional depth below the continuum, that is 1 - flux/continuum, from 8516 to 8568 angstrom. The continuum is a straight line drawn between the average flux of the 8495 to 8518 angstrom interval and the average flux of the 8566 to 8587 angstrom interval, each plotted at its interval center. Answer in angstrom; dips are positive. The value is 2.29 angstrom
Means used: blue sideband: 8.96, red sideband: 9.74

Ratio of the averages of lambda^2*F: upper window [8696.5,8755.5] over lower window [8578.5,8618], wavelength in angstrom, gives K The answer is 1.03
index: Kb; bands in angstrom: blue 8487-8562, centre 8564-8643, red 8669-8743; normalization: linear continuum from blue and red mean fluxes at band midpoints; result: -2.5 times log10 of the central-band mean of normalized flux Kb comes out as -0.049 mag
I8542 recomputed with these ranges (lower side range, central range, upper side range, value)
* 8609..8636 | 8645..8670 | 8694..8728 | 2.8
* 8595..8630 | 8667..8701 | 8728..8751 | 0.6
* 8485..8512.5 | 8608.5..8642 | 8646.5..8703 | -2.1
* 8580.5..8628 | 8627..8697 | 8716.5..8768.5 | 2.6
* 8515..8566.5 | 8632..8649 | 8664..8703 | -1.1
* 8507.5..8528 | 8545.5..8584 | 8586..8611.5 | -0.3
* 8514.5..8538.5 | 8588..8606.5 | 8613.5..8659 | -0.1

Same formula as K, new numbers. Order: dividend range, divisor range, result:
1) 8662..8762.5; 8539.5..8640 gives 1.03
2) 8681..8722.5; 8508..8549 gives 1.16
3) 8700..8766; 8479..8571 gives 1.11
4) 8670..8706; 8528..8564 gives 1.11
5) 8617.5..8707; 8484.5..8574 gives 1.06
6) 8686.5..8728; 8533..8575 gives 1.13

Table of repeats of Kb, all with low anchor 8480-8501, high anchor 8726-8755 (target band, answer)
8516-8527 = 0.029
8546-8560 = 0.026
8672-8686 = 0.008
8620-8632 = -0.056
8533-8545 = 0.189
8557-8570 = -0.035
